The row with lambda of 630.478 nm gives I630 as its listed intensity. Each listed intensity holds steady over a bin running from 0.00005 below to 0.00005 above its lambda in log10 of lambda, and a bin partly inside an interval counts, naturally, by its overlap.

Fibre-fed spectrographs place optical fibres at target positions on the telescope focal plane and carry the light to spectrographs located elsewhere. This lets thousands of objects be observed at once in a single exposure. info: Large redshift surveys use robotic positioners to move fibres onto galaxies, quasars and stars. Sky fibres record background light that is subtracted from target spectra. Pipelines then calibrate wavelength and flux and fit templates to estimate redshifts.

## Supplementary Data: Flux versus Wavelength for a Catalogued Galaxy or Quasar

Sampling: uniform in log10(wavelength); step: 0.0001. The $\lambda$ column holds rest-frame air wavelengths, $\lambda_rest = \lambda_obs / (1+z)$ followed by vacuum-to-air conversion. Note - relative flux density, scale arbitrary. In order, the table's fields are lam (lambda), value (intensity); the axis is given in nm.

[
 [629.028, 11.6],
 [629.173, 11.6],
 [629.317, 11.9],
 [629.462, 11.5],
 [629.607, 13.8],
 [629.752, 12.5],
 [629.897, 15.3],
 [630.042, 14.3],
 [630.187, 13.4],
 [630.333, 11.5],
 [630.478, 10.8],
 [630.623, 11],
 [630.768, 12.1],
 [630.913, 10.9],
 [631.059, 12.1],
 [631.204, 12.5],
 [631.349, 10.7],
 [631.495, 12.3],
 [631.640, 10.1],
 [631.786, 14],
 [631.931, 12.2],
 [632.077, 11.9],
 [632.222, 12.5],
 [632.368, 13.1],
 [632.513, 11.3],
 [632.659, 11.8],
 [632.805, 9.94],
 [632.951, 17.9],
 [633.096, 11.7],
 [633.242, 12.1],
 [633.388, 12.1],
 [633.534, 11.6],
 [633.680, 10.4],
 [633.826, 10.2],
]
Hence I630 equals 10.8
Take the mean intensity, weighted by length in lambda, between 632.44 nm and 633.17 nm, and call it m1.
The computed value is 12.5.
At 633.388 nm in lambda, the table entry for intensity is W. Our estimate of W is 12.1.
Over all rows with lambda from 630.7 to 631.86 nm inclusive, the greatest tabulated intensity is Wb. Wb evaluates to 14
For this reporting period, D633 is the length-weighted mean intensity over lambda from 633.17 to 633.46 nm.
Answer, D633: 12.1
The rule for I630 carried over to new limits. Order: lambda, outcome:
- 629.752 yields 12.5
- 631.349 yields 10.7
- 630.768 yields 12.1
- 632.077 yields 11.9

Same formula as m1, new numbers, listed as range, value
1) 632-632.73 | 12.1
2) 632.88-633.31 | 13.9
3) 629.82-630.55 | 13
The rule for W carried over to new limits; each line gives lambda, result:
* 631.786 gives 14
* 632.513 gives 11.3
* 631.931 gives 12.2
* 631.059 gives 12.1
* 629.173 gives 11.6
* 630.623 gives 11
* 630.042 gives 14.3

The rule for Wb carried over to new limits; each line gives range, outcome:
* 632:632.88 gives 13.1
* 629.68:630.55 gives 15.3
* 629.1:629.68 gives 13.8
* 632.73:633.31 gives 17.9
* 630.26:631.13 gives 12.1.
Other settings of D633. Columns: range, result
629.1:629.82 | 12.3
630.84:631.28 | 11.8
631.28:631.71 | 11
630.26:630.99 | 11.3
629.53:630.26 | 13.8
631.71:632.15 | 12.7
